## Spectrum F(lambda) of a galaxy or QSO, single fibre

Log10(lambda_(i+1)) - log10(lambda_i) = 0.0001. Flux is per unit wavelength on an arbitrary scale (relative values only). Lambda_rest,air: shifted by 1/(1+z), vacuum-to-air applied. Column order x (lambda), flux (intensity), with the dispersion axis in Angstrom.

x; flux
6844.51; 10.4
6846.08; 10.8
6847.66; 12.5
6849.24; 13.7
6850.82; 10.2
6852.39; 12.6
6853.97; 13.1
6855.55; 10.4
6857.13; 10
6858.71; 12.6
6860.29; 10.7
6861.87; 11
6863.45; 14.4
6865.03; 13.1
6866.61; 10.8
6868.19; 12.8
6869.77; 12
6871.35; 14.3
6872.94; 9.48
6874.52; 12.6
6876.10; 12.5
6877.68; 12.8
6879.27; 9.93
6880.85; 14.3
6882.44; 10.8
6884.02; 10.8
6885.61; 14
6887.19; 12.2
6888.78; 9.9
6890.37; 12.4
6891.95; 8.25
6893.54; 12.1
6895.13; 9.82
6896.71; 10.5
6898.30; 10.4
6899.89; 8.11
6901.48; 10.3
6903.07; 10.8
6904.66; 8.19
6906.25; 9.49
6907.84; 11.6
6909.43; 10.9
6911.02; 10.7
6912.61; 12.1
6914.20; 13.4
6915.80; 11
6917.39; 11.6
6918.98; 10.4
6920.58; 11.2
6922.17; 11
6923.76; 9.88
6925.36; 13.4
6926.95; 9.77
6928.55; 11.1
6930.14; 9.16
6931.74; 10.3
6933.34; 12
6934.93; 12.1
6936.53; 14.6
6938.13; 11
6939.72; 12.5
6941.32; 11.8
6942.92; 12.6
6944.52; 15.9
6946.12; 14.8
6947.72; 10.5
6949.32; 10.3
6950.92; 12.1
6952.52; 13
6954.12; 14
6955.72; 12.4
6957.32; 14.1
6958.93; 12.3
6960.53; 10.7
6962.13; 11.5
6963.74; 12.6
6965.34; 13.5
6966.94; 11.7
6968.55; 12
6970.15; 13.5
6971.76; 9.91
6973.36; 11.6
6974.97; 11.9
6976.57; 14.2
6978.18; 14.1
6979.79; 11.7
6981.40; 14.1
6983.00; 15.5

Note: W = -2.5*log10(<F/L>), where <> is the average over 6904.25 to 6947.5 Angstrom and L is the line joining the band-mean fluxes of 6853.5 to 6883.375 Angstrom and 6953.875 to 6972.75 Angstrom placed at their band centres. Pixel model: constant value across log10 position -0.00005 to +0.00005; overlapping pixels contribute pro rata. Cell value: 0.05 mag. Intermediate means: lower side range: 12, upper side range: 12.3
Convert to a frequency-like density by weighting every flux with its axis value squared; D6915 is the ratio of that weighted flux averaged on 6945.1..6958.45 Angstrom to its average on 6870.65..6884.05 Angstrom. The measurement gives 1.08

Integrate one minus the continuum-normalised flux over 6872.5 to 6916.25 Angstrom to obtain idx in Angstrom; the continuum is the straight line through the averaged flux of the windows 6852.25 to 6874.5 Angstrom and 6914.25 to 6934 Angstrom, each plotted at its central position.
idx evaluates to 1.5 Angstrom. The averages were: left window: 11.9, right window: 11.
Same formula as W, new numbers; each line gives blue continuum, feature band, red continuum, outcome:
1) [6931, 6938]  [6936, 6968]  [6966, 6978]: -0.034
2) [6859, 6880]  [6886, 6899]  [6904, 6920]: 0.065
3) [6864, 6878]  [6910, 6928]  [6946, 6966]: 0.094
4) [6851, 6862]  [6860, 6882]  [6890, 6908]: -0.116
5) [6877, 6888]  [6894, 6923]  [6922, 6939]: 0.099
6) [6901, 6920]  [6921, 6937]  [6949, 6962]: 0.024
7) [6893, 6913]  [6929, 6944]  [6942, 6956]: 0.030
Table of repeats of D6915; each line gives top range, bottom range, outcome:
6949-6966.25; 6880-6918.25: 1.15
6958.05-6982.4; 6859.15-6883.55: 1.05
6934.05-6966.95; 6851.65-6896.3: 1.09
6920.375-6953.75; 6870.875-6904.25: 1.08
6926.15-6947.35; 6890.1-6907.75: 1.22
